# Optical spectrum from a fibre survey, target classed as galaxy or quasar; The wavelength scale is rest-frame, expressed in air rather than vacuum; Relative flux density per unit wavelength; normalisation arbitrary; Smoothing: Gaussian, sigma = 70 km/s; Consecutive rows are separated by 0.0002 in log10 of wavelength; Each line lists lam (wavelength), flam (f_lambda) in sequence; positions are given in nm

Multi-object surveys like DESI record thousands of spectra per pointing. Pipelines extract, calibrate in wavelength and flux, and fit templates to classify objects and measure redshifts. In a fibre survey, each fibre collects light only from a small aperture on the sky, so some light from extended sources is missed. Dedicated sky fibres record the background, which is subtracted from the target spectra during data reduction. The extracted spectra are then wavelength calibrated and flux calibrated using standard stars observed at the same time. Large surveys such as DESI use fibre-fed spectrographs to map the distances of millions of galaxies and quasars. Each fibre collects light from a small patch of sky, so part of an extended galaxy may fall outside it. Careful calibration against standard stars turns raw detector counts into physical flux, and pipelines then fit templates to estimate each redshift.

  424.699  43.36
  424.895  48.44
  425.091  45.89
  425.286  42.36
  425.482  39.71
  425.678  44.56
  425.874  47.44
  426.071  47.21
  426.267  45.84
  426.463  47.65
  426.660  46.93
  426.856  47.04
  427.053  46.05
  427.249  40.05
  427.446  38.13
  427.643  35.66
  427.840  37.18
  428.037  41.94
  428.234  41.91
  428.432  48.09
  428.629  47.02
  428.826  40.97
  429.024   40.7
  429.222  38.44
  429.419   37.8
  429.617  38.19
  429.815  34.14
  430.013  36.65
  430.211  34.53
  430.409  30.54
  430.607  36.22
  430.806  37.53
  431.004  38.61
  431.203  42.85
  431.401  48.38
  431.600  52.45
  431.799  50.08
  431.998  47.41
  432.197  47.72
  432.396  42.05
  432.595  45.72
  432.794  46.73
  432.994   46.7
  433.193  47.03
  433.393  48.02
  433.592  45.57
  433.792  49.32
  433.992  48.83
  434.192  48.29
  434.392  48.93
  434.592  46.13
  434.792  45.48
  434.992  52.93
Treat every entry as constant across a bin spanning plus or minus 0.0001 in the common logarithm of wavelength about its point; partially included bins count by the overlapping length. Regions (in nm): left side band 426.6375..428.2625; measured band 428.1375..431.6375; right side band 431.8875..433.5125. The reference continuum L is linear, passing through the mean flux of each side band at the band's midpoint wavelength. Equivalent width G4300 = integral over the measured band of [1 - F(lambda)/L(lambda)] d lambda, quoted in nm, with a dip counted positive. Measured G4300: 0.29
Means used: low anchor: 41.4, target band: 40.1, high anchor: 46.4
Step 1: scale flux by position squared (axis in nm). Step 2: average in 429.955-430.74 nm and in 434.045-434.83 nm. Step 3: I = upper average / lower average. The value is 1.40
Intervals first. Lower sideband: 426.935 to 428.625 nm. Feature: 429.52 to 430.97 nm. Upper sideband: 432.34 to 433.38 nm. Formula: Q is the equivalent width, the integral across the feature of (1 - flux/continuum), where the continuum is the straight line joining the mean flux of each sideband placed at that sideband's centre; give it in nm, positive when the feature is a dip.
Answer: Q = 0.27 nm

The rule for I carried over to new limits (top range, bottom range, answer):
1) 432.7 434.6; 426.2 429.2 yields 1.14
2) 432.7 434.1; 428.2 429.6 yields 1.16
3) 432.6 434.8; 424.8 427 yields 1.07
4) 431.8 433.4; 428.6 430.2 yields 1.22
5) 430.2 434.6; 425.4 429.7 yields 1.08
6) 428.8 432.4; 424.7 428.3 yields 0.95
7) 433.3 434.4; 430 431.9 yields 1.19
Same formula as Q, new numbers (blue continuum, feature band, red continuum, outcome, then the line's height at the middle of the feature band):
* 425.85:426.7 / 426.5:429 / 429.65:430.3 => -0.02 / 42.3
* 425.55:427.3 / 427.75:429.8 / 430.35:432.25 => 0.17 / 44.7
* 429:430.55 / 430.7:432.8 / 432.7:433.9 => -0.15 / 42.4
